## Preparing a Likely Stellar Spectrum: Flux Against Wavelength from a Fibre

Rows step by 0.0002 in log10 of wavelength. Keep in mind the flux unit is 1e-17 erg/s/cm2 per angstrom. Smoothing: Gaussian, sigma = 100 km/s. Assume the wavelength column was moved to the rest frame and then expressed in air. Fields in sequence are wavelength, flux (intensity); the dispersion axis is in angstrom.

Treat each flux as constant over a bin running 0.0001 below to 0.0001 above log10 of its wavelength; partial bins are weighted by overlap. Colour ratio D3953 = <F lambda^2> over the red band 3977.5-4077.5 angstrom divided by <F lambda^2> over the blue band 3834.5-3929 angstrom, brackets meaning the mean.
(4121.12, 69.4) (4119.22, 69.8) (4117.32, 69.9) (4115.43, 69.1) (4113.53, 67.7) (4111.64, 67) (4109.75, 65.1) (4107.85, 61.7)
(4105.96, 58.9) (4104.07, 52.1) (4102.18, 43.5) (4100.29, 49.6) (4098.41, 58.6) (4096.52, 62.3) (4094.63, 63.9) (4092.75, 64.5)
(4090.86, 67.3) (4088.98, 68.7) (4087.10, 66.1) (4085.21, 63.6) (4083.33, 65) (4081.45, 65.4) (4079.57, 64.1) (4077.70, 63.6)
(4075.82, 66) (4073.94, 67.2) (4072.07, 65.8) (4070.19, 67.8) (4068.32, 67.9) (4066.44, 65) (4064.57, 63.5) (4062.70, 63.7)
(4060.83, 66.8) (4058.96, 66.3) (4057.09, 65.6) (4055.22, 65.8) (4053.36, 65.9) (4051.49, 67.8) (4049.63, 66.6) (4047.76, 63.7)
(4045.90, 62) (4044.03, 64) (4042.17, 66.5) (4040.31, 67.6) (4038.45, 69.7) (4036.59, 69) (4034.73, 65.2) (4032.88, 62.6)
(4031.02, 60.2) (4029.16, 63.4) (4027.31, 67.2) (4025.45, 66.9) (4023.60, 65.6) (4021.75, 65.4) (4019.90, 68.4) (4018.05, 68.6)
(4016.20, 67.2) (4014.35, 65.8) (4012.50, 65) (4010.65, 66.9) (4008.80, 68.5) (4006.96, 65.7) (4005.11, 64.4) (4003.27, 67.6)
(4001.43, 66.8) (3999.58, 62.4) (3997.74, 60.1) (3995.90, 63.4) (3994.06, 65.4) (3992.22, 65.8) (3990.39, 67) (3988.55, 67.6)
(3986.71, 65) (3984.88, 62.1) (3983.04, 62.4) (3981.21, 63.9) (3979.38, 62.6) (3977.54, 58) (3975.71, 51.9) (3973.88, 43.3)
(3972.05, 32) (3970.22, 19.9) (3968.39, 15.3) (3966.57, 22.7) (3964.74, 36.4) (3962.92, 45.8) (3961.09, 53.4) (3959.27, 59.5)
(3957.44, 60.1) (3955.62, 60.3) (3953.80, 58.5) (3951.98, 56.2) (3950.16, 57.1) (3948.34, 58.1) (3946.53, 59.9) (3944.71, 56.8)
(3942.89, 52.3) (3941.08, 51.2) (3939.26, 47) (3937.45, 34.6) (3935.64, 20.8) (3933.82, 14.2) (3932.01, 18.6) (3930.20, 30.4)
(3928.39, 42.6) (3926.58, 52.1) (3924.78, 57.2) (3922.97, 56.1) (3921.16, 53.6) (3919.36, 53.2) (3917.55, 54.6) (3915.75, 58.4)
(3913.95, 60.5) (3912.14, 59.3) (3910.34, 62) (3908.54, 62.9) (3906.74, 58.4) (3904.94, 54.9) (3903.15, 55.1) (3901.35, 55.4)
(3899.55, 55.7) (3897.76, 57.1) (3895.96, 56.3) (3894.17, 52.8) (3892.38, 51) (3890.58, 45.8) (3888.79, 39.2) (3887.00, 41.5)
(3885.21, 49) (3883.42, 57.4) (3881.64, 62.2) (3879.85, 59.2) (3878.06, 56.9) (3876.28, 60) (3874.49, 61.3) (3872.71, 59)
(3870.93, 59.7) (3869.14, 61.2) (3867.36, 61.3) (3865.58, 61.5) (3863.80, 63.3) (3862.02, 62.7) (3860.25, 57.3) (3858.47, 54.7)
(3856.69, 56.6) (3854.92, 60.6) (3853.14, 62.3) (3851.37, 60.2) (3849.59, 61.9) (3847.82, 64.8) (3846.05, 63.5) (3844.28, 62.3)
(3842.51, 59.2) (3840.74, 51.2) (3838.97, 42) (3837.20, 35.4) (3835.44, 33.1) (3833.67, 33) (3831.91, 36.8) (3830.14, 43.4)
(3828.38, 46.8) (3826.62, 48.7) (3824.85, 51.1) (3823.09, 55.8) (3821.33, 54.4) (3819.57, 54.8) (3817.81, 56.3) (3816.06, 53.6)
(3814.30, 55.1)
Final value 1.26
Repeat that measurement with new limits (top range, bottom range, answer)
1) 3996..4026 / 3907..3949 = 1.41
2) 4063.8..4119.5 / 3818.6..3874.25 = 1.33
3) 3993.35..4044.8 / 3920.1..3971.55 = 1.53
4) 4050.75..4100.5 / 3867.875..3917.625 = 1.27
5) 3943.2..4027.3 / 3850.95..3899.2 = 1.09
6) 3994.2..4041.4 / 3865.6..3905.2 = 1.27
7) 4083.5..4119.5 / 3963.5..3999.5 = 1.27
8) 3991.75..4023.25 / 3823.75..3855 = 1.41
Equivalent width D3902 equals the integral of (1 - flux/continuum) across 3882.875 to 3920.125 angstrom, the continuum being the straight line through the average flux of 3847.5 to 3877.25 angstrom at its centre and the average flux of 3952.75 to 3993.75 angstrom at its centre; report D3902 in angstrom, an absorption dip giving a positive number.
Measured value 1.94 angstrom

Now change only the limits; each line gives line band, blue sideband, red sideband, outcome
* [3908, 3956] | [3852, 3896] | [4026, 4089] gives 7.78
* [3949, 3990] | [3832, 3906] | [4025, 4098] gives 6.46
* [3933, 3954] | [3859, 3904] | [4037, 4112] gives 4.17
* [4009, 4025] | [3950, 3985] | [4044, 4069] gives -2.44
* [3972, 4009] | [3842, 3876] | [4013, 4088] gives 1.37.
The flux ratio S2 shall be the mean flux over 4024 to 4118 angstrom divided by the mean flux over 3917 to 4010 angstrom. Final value 1.2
